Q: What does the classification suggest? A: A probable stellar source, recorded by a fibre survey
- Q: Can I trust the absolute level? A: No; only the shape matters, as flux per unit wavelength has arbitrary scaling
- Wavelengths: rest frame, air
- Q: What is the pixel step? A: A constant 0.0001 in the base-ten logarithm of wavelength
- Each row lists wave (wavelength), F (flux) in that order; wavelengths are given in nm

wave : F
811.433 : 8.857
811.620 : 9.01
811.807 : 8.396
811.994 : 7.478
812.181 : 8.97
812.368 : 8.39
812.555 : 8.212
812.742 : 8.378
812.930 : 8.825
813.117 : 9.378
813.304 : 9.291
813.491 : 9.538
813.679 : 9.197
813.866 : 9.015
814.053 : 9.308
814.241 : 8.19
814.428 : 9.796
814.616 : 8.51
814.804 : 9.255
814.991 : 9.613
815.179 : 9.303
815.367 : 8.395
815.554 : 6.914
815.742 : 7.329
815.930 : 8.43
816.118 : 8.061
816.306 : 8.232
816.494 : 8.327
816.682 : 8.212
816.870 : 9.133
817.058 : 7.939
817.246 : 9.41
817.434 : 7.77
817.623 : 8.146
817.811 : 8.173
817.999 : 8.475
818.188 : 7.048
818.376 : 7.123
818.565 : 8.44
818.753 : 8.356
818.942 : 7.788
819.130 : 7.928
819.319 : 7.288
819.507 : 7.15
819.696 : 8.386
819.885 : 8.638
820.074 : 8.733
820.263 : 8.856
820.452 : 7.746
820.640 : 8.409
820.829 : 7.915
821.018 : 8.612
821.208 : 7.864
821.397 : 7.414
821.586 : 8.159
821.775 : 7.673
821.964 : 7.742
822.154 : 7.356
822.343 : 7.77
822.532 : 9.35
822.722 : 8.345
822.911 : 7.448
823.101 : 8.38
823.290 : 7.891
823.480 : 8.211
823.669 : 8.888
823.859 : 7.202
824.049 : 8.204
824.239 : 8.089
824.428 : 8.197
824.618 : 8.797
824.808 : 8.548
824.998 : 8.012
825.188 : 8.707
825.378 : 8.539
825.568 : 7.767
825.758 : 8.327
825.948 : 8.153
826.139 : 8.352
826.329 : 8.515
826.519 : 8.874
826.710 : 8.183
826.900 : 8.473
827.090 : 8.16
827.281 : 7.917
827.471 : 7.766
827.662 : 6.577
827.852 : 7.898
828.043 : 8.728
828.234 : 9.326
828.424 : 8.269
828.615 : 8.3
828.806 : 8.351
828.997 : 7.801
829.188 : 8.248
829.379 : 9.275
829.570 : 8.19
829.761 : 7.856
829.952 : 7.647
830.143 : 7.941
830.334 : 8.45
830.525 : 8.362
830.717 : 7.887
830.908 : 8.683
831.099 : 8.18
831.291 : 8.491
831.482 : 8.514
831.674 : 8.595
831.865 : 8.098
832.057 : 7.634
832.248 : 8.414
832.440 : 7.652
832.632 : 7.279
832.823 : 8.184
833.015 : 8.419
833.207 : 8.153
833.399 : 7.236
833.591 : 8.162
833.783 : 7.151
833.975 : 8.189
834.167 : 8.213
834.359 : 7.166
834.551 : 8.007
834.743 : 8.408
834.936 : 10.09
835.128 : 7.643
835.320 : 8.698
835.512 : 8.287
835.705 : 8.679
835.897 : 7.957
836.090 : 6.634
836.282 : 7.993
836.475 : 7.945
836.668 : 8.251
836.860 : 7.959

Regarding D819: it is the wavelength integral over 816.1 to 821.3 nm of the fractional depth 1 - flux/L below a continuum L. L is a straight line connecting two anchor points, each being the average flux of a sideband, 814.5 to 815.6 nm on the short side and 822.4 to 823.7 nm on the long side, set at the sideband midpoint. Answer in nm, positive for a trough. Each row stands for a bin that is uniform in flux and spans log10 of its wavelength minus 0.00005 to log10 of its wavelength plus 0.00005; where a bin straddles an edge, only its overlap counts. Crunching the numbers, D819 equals 0.25 nm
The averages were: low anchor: 8.76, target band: 8.15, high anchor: 8.32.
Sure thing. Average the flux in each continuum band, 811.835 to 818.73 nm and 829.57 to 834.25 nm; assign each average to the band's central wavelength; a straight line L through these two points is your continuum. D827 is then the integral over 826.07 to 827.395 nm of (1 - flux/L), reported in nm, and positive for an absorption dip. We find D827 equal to -0.02 nm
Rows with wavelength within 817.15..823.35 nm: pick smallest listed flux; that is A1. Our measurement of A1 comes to 7.048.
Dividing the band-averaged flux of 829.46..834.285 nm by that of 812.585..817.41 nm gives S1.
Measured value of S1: 0.9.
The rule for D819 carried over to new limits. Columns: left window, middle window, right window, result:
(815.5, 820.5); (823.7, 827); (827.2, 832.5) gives -0.06 nm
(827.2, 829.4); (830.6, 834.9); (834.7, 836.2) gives 0.10 nm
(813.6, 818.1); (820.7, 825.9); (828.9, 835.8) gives 0.15 nm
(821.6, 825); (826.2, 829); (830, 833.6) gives -0.04 nm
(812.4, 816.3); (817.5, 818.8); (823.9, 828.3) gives 0.09 nm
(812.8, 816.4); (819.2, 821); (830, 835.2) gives 0.09 nm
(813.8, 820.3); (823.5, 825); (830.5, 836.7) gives -0.01 nm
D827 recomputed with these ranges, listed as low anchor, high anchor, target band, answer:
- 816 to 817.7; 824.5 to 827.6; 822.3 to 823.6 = 0.01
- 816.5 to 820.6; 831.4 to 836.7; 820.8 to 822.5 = 0.05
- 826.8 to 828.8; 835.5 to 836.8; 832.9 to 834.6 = 0.03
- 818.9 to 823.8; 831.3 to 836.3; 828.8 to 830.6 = -0.03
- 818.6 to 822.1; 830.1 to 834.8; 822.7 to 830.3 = -0.15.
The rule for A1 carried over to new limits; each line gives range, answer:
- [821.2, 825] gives 7.202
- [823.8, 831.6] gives 6.577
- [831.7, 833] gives 7.279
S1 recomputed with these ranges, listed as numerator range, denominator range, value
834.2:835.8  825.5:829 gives 1.02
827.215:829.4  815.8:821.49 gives 1.01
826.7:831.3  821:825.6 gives 1.01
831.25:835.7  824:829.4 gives 0.98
